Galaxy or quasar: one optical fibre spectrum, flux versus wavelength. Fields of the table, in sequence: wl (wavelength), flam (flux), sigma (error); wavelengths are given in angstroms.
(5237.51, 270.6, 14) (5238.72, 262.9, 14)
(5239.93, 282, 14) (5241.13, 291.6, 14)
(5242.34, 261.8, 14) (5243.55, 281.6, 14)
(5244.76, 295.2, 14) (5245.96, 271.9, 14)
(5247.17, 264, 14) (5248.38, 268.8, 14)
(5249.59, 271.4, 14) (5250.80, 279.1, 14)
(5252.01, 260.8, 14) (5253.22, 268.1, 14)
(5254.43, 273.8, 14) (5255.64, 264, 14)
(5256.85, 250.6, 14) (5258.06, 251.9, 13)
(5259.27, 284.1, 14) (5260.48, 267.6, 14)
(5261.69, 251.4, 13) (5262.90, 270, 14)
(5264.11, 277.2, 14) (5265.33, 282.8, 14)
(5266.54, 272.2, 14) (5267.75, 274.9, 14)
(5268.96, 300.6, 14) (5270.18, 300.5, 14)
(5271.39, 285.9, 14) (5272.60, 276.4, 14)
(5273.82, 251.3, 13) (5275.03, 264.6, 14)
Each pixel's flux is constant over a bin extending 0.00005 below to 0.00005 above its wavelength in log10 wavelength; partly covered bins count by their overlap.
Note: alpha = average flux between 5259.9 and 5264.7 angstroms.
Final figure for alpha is 267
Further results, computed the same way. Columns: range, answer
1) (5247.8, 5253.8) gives 269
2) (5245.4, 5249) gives 268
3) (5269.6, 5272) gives 294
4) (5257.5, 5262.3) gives 264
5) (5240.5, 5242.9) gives 277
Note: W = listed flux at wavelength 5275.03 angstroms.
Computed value 264.6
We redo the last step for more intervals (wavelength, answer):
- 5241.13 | 291.6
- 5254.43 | 273.8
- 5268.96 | 300.6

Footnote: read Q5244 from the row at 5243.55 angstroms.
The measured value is 281.6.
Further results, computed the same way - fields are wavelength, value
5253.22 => 268.1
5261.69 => 251.4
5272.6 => 276.4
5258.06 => 251.9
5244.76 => 295.2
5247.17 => 264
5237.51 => 270.6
